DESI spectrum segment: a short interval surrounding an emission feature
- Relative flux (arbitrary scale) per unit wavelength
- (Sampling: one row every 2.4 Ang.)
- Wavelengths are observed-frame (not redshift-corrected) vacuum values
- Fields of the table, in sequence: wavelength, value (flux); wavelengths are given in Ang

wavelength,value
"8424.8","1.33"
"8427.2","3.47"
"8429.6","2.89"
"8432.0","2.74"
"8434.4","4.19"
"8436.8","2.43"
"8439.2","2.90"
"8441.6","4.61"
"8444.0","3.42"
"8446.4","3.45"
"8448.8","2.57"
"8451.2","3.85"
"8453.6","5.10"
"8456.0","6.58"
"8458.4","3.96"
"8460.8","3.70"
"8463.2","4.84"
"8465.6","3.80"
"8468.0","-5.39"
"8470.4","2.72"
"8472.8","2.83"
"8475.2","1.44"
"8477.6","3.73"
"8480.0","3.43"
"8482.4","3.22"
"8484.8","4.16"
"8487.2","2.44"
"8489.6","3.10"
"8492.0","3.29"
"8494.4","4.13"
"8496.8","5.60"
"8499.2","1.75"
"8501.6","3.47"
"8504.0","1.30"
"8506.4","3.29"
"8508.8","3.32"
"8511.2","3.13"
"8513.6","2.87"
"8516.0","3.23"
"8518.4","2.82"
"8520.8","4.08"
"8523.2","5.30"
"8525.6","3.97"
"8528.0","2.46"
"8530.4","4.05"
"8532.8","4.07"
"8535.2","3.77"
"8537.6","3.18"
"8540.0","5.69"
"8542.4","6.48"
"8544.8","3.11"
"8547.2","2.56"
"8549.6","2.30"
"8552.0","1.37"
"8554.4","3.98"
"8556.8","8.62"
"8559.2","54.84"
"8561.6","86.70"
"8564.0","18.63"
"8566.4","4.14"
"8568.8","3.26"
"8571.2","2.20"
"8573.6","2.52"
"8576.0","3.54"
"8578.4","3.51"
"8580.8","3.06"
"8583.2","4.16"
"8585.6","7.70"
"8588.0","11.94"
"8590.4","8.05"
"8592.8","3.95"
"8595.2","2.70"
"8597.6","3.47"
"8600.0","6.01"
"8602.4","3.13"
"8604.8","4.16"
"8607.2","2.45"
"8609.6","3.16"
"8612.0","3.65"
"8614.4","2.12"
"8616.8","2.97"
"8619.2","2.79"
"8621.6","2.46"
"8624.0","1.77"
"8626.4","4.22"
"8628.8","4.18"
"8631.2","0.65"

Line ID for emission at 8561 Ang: H-alpha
